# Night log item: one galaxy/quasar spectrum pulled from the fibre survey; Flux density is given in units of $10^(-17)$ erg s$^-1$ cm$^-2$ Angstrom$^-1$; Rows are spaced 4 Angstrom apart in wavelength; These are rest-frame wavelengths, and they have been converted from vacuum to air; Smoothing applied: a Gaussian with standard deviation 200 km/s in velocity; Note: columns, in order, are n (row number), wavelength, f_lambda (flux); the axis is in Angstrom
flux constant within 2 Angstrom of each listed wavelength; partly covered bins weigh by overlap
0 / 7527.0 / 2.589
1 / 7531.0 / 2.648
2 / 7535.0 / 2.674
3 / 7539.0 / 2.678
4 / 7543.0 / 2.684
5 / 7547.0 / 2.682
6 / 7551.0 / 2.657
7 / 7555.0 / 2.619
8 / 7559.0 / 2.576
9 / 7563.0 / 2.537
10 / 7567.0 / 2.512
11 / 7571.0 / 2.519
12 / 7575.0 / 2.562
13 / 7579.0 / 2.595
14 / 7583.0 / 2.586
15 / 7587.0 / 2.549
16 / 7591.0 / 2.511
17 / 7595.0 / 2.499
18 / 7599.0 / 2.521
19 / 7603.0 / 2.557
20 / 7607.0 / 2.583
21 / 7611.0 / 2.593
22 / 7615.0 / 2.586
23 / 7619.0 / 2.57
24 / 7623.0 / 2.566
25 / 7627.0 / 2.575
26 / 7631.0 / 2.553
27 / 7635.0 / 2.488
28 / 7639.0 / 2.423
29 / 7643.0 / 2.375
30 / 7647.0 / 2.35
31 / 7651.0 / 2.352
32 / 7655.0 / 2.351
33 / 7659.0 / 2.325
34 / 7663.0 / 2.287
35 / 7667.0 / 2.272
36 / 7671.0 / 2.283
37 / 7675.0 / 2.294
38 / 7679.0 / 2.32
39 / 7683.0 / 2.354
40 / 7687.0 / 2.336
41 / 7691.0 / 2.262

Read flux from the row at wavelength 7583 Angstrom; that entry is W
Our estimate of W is 2.586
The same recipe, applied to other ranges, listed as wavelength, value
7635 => 2.488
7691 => 2.262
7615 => 2.586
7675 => 2.294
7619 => 2.57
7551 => 2.657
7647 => 2.35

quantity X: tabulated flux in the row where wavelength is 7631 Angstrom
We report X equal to 2.553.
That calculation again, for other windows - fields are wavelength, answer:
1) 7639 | 2.423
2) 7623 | 2.566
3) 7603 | 2.557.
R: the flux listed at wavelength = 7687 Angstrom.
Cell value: 2.336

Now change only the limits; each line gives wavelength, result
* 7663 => 2.287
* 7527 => 2.589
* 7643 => 2.375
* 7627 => 2.575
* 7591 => 2.511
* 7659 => 2.325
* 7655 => 2.351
